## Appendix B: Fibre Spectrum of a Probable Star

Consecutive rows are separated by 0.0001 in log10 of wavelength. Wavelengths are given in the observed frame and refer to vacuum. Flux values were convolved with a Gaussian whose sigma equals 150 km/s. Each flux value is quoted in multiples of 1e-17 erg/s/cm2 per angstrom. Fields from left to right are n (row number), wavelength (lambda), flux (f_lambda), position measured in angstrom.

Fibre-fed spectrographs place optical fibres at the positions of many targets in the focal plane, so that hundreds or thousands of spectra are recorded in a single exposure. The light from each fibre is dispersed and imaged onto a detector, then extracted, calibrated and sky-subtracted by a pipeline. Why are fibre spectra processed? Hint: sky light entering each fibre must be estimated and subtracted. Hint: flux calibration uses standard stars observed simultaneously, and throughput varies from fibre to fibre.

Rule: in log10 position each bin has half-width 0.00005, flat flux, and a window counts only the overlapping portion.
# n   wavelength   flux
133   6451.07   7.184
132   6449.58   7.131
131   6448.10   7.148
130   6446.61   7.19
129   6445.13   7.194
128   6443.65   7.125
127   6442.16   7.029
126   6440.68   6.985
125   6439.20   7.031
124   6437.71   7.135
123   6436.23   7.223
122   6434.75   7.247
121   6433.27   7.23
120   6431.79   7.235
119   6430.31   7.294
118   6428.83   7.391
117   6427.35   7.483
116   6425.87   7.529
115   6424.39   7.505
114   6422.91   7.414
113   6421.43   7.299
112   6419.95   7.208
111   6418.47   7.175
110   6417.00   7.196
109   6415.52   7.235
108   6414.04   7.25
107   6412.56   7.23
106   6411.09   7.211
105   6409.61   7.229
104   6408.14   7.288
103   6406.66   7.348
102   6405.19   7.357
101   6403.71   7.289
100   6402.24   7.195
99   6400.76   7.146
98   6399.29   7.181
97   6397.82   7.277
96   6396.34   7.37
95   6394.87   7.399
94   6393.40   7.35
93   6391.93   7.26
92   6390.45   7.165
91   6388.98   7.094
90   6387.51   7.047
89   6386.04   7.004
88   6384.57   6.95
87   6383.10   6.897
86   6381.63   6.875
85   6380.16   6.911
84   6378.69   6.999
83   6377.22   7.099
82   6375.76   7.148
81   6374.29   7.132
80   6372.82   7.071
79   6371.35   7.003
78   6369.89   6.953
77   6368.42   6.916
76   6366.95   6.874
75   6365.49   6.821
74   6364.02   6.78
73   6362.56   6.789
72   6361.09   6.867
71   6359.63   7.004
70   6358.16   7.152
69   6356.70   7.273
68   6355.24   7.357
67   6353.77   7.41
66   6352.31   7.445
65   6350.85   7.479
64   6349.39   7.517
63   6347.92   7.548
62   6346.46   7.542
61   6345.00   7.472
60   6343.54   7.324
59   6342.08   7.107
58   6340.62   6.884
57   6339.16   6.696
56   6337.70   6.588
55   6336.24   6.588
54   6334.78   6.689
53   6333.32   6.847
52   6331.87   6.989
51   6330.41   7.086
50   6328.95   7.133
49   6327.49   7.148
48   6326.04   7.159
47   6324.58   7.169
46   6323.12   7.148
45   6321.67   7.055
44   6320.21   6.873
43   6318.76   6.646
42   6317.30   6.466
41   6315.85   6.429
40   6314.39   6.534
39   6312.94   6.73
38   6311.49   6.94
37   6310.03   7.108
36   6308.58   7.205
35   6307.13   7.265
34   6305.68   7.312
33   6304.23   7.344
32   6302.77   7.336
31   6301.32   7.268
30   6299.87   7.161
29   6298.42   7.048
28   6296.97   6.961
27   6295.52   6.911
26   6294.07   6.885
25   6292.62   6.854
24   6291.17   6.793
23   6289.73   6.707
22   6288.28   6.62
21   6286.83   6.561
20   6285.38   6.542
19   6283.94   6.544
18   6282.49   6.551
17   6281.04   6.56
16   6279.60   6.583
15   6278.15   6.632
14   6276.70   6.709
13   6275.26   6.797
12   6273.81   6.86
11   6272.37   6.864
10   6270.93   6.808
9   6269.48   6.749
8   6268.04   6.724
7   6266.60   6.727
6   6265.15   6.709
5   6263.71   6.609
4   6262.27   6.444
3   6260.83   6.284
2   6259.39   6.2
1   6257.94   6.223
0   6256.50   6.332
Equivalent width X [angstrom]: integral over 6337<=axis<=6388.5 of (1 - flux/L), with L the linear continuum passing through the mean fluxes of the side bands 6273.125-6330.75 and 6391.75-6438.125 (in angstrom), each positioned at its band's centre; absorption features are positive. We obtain 0.1 angstrom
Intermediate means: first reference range 6.89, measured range 7.08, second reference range 7.29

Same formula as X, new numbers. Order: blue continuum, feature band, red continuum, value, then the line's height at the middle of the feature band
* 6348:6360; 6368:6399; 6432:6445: 0.8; 7.27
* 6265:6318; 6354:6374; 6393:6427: 0.3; 7.11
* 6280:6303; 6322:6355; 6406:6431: -0.6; 7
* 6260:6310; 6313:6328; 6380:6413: 0.2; 6.94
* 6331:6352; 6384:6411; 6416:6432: 0.2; 7.26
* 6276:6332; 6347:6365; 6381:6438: -0.4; 7.06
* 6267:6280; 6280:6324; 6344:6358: 0.8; 7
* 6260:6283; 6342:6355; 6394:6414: -0.8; 7.02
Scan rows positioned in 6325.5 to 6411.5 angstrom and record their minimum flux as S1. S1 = 6.588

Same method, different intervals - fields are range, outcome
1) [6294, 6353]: 6.429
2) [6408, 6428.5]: 7.175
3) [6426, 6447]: 6.985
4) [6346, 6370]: 6.78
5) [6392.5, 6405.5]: 7.146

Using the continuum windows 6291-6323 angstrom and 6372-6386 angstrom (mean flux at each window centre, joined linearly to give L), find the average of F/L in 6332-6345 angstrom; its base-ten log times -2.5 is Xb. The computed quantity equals 0.02 mag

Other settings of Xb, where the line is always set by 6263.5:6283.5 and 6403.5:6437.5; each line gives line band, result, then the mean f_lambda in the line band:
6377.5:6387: 0.03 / 6.95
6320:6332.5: -0.03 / 7.09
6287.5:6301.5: -0.02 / 6.91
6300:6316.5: -0.03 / 7.05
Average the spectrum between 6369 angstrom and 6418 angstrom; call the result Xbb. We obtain 7.16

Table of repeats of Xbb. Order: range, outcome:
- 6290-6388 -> 7.03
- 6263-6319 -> 6.82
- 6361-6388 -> 6.96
